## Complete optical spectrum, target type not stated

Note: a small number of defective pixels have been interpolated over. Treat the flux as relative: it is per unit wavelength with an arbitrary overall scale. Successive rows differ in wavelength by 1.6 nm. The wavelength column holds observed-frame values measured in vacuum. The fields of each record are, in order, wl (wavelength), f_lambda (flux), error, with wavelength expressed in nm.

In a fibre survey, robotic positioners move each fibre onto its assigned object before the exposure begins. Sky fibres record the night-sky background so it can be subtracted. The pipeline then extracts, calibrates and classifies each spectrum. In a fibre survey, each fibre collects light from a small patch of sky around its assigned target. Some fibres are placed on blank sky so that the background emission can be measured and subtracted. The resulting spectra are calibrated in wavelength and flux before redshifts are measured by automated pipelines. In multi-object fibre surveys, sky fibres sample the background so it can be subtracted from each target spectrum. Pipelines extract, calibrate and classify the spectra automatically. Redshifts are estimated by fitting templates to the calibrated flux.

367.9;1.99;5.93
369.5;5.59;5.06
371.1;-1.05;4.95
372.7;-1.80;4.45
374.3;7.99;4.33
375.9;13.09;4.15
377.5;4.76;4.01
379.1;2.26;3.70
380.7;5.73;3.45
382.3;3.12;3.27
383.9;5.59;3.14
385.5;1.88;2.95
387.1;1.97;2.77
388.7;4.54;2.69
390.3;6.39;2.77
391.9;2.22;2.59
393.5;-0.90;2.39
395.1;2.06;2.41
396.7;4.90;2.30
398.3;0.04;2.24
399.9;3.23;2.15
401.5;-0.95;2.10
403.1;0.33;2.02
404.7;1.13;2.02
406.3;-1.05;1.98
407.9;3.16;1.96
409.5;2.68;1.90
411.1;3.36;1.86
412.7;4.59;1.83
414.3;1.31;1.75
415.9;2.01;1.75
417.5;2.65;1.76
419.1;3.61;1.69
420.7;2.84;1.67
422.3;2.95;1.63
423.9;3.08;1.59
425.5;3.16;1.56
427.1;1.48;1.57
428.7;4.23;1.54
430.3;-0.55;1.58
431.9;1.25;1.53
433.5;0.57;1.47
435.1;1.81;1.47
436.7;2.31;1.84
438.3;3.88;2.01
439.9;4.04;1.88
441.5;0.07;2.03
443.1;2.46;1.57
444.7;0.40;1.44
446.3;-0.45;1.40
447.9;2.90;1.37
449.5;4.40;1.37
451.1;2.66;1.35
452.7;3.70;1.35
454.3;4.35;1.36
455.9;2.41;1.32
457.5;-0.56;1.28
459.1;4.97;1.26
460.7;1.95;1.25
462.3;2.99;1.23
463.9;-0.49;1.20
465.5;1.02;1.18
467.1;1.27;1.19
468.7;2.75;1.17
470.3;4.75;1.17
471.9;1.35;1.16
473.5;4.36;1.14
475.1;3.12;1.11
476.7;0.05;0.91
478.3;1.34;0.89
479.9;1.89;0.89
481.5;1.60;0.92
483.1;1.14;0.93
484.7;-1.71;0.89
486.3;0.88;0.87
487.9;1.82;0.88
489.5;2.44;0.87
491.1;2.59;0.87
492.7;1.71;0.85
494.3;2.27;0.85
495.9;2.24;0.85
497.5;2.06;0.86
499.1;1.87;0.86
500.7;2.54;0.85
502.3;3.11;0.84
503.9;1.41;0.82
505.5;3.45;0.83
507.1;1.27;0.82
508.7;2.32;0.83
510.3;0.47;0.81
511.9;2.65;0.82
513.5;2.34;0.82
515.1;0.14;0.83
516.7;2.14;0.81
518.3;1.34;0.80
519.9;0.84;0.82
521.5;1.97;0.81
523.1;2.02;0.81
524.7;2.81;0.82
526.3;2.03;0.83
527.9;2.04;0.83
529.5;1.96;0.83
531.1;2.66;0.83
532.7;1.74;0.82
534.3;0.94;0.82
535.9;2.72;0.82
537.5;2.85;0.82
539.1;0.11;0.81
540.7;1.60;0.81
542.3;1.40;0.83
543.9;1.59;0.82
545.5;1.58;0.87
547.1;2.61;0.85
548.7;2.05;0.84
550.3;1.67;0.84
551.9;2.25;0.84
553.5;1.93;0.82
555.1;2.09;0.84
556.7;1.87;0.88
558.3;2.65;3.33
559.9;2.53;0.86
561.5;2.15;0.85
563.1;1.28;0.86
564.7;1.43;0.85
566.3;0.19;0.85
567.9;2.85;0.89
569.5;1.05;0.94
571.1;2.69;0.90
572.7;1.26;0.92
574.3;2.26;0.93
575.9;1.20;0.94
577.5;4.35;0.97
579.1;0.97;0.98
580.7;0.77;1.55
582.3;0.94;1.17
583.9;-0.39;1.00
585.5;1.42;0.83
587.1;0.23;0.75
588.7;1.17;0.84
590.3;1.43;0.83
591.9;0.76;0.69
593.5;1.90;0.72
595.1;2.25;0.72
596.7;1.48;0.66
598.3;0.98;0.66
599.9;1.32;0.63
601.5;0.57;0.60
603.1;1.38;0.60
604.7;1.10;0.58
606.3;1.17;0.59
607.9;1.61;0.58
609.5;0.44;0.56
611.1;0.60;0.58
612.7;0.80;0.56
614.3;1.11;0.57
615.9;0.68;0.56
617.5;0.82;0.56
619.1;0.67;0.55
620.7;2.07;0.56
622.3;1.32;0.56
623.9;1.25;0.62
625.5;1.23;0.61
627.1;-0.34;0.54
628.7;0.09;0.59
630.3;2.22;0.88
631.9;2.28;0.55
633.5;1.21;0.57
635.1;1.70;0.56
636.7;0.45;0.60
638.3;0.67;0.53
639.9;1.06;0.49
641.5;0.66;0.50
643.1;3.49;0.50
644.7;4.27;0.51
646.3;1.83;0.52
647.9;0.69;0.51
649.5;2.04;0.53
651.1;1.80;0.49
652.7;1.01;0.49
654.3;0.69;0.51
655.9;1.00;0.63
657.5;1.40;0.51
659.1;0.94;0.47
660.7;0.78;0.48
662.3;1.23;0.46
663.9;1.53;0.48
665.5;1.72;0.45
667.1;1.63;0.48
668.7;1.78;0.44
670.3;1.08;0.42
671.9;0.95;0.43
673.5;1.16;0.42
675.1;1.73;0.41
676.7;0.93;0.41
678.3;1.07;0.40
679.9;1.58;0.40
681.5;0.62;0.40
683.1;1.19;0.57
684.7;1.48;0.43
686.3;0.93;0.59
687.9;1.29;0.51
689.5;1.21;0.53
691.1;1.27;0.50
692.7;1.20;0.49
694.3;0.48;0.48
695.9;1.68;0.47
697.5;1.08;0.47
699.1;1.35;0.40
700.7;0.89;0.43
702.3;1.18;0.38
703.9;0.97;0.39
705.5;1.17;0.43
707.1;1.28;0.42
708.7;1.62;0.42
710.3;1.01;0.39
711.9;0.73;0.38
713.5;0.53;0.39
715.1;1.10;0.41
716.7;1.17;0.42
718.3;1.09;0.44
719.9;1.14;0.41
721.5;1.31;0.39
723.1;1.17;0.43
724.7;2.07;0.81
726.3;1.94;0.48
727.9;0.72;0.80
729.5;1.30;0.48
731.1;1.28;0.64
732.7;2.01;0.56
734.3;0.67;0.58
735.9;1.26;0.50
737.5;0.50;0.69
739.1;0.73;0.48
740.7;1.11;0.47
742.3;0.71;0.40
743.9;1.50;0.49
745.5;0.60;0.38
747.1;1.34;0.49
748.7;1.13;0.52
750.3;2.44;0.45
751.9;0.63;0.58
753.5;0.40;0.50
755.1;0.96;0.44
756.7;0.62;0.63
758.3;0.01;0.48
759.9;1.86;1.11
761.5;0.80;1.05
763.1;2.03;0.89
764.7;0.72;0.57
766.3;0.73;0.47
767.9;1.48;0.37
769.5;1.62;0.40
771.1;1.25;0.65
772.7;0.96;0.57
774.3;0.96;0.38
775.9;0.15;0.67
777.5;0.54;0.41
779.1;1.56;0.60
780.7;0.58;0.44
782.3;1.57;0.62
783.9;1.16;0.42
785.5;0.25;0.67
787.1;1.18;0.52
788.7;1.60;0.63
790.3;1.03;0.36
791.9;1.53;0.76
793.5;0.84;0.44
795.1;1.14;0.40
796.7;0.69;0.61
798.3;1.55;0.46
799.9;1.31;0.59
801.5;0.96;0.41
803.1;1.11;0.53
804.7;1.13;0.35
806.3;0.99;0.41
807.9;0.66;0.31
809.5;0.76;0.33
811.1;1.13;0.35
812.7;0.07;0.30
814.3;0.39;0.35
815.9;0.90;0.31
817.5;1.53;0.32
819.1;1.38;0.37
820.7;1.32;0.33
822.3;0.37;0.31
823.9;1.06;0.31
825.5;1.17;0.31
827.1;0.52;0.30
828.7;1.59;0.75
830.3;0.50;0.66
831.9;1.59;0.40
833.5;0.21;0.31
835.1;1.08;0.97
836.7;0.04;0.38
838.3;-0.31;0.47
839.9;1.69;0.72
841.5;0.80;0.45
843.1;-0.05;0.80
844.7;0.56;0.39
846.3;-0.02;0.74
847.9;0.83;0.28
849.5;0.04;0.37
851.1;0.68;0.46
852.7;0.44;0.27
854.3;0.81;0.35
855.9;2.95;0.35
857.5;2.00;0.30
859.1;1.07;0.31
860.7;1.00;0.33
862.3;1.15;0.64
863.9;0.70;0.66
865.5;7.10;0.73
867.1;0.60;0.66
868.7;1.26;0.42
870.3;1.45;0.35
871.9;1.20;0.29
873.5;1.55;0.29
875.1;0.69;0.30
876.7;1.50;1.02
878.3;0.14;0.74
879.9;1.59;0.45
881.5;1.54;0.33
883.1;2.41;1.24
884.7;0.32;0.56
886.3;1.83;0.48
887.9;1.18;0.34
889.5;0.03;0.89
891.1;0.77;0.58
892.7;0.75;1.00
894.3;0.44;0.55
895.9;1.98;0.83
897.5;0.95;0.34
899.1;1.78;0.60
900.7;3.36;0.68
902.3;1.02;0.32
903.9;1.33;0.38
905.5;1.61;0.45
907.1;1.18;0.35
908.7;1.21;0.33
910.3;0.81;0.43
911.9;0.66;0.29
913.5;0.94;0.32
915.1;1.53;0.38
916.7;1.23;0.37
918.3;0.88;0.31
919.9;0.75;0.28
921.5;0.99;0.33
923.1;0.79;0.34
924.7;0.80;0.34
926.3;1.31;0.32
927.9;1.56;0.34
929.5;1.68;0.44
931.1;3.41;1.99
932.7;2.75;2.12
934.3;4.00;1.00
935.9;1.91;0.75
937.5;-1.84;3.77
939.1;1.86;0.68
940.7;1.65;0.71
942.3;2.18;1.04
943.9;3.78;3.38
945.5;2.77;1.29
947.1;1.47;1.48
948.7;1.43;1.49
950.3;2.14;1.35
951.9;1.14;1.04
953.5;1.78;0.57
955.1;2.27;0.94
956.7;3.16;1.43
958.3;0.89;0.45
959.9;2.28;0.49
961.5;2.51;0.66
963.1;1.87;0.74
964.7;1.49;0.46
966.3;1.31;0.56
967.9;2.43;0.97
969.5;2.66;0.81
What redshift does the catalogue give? 0.727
